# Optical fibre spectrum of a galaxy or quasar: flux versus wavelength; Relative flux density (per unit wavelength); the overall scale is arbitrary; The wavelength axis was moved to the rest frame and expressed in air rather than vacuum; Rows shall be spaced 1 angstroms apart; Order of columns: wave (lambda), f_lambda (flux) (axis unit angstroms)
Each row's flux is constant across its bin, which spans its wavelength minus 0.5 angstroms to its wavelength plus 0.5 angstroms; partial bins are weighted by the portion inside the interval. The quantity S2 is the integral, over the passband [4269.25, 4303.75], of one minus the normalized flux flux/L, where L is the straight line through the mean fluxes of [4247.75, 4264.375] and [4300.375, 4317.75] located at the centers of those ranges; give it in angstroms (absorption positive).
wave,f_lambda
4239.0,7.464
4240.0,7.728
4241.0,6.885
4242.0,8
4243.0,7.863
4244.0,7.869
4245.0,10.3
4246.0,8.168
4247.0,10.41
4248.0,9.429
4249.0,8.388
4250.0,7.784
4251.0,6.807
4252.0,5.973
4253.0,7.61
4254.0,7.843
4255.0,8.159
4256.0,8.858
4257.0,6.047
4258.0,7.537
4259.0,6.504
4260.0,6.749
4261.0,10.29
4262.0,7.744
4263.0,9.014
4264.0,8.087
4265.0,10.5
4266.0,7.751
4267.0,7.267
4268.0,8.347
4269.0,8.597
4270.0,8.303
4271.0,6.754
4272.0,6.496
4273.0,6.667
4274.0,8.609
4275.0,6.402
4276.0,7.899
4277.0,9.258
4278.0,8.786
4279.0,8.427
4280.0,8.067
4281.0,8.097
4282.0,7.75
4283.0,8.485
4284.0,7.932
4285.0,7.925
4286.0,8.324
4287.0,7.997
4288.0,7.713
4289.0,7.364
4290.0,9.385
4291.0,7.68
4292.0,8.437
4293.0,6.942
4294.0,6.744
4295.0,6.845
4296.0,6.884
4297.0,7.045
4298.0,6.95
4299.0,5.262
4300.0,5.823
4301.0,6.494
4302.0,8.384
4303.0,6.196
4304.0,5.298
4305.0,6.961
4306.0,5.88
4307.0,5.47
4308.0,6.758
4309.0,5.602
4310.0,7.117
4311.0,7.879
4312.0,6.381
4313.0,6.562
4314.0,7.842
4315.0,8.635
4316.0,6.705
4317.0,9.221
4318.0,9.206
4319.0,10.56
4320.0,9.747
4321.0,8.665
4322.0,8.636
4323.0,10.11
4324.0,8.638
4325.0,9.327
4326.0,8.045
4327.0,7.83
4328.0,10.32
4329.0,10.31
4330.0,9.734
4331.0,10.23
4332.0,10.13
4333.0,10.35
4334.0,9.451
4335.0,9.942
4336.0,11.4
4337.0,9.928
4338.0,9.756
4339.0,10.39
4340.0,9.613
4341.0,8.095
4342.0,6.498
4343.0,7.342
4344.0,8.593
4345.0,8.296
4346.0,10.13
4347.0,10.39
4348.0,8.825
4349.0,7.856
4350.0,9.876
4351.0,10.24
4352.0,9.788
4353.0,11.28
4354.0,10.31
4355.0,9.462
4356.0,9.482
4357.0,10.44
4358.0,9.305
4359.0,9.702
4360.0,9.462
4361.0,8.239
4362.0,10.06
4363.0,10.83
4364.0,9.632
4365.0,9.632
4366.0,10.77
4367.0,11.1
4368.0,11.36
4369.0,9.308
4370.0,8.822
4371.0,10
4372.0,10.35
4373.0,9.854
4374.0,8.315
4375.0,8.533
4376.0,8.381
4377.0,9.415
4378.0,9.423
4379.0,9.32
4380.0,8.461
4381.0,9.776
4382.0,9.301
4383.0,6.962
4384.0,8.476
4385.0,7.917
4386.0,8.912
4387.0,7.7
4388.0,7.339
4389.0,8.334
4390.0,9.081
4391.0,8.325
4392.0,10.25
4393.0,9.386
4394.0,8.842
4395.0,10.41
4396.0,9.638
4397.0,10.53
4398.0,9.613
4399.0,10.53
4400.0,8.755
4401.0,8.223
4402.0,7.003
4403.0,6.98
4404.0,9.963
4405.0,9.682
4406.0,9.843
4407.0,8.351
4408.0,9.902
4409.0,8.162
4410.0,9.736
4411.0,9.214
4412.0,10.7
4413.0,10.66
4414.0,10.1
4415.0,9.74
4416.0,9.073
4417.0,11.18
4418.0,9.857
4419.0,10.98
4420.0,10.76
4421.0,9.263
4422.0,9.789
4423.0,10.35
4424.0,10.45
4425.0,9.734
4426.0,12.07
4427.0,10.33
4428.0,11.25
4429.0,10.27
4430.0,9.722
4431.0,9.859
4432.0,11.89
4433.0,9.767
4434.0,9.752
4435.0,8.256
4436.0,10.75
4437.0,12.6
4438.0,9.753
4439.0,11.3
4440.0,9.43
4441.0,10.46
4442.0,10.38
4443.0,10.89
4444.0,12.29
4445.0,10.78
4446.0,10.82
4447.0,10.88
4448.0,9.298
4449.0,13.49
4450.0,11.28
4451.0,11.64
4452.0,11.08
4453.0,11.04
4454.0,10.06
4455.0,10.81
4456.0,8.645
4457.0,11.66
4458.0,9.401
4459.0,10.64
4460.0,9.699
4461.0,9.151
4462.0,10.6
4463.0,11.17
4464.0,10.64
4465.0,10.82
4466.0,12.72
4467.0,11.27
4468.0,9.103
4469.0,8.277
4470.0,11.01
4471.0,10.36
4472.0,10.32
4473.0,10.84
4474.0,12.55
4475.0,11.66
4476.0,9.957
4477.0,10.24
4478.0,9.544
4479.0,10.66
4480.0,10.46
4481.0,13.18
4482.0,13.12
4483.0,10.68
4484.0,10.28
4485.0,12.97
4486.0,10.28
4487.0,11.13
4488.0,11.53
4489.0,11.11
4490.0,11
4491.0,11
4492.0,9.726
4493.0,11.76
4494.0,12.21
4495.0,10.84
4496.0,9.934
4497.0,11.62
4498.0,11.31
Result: -1.1 angstroms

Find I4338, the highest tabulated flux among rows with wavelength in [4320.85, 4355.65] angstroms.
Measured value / 11.4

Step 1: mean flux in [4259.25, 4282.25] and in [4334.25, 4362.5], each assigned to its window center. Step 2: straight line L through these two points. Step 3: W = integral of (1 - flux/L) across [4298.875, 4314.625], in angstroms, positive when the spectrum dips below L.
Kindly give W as 3.9 angstroms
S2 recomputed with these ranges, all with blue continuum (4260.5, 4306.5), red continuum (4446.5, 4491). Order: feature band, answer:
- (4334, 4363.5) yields -2.45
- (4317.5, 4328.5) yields -1.14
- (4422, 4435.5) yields -0.17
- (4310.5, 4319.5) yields 0.10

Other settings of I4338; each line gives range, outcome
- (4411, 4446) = 12.6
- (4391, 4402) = 10.53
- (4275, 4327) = 10.56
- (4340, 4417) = 11.36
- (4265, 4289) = 10.5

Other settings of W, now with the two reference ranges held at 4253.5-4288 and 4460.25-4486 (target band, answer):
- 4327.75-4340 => -1.7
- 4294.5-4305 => 2.3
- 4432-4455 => -0.7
